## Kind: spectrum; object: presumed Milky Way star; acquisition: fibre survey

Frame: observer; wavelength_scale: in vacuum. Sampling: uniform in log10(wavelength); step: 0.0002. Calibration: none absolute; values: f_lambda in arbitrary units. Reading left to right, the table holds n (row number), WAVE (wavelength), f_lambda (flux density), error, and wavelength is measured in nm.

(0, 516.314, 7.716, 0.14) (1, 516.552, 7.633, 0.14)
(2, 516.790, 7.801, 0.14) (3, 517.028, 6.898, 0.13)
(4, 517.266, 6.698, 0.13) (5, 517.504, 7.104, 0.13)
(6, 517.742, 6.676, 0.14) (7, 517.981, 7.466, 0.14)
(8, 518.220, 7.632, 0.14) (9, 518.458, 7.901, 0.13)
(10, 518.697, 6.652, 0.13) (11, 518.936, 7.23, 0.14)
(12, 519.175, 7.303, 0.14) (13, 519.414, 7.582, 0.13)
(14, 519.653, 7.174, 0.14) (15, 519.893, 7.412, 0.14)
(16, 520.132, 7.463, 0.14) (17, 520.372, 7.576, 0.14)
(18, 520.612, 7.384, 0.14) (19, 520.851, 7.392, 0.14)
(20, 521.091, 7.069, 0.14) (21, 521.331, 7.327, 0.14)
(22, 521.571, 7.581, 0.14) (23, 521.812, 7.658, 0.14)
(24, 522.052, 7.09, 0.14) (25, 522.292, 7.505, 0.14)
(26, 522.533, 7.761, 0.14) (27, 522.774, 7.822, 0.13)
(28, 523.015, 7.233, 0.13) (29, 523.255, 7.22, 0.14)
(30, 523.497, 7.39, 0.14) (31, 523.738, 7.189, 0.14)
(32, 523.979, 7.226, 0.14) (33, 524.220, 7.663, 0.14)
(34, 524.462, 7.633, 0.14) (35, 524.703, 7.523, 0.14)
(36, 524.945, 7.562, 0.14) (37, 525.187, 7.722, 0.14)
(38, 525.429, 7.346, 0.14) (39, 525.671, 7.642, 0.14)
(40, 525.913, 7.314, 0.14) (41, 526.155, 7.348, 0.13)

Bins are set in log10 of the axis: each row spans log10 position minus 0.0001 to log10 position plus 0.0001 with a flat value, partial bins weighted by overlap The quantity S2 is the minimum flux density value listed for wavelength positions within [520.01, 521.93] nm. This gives 7.069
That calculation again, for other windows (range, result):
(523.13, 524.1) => 7.189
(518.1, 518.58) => 7.632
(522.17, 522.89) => 7.505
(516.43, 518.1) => 6.676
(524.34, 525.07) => 7.523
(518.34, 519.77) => 6.652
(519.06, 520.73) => 7.174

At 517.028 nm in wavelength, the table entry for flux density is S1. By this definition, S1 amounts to 6.898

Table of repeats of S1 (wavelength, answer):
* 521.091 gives 7.069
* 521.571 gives 7.581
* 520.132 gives 7.463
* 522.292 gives 7.505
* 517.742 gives 6.676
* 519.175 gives 7.303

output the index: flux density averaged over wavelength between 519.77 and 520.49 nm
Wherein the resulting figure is 7.48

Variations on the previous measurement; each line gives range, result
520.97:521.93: 7.4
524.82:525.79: 7.56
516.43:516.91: 7.71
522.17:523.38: 7.5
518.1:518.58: 7.76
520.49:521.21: 7.29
